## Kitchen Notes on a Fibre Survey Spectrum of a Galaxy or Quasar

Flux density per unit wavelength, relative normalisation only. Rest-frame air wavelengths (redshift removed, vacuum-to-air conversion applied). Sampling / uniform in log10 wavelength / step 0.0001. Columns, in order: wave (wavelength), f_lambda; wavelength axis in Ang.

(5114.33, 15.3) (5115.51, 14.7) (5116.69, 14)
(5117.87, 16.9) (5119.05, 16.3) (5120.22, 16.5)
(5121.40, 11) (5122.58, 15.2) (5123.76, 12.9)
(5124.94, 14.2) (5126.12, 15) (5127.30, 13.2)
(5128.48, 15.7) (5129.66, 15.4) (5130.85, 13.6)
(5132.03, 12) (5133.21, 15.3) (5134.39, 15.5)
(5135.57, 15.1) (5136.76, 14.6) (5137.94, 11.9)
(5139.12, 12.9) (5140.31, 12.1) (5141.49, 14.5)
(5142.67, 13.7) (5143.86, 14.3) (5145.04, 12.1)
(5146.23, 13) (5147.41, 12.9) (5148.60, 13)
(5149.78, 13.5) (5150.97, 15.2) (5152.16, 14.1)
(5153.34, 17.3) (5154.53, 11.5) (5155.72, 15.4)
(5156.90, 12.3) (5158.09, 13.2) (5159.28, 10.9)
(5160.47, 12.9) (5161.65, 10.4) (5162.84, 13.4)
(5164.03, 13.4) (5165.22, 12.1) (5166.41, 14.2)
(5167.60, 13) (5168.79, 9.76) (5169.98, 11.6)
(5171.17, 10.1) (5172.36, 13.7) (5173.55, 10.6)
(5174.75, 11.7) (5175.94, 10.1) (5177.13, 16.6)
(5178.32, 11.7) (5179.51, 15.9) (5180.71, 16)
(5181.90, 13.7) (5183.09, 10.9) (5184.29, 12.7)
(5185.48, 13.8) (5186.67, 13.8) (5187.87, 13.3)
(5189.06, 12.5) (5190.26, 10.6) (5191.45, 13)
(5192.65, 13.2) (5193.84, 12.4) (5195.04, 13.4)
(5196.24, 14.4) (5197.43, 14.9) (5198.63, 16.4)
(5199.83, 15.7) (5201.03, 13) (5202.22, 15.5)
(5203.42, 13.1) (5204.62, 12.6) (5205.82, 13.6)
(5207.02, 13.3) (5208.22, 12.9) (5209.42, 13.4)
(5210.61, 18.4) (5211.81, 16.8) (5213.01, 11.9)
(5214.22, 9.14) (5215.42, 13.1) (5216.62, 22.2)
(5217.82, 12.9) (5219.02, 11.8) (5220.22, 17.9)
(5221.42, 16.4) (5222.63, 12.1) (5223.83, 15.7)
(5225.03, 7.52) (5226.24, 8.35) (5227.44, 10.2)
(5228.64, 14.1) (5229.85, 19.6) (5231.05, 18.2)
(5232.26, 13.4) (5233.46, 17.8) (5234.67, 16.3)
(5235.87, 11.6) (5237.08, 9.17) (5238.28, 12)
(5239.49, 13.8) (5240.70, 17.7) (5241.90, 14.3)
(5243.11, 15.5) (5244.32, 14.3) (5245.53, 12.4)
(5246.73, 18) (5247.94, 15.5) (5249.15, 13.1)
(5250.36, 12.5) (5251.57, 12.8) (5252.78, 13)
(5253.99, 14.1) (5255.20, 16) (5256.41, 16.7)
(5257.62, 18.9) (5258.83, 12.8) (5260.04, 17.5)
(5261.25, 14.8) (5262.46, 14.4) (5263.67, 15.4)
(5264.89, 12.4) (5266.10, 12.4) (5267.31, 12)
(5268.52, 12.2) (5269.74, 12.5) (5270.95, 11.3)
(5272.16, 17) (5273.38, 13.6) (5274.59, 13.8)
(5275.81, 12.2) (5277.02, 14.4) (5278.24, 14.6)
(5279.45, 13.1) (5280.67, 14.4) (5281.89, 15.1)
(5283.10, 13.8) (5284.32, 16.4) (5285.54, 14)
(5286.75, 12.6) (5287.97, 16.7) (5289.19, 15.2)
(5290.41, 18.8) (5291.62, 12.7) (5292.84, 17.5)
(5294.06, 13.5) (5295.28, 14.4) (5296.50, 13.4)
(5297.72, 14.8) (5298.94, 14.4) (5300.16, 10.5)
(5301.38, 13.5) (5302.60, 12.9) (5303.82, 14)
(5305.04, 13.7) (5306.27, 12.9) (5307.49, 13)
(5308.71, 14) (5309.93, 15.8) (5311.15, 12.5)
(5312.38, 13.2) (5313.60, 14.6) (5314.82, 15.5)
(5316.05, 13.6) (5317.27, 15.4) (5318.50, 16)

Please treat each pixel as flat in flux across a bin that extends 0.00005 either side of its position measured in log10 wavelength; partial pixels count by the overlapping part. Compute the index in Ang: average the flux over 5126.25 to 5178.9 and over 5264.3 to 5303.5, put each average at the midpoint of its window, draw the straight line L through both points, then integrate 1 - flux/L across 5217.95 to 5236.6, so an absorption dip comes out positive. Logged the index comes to -0.5 Ang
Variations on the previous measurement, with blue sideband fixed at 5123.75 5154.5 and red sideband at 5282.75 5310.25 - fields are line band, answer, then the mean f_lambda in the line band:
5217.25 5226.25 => 0.6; 13.1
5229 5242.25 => -0.7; 14.9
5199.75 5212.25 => -0.2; 14.3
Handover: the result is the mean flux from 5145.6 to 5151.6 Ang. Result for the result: 13.5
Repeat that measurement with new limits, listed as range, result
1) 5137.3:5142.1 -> 12.9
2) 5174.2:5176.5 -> 10.9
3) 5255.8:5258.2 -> 17.8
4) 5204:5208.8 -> 13.1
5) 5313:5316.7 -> 14.6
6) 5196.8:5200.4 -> 15.7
